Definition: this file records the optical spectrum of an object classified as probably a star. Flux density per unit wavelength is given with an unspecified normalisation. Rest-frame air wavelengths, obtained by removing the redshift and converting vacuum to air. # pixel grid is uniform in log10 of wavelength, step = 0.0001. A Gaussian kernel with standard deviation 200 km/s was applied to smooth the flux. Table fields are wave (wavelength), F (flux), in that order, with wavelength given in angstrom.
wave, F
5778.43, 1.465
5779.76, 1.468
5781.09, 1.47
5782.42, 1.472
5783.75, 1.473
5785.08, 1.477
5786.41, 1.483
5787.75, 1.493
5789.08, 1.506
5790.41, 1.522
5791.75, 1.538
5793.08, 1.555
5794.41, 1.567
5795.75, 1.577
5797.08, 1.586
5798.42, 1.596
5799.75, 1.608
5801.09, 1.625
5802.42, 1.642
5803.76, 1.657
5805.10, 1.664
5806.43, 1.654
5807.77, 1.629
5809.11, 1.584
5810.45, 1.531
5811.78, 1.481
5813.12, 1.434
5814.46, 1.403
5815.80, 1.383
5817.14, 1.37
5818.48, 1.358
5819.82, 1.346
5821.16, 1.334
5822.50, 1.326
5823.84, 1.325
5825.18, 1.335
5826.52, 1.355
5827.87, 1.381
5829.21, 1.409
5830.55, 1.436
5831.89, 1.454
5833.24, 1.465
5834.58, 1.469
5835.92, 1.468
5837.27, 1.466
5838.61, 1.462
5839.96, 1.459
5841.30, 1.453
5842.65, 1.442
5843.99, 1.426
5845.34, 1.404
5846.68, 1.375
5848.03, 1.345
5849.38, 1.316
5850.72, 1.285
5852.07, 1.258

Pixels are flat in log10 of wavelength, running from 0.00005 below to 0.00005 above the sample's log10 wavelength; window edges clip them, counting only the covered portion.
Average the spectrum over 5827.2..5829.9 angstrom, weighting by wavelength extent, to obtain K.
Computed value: 1.4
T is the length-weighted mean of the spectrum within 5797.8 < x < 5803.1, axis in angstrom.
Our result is 1.62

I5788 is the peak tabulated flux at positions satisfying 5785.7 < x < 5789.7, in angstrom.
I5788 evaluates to 1.506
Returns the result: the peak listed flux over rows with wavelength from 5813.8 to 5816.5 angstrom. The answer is 1.403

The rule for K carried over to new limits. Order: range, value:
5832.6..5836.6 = 1.47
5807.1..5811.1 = 1.58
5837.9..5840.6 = 1.46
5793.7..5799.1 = 1.58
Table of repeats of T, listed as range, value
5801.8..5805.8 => 1.65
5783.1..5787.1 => 1.48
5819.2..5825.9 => 1.33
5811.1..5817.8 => 1.42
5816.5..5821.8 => 1.35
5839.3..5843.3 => 1.45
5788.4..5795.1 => 1.54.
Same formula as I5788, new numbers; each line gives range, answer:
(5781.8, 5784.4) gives 1.473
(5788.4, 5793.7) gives 1.555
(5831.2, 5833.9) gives 1.465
